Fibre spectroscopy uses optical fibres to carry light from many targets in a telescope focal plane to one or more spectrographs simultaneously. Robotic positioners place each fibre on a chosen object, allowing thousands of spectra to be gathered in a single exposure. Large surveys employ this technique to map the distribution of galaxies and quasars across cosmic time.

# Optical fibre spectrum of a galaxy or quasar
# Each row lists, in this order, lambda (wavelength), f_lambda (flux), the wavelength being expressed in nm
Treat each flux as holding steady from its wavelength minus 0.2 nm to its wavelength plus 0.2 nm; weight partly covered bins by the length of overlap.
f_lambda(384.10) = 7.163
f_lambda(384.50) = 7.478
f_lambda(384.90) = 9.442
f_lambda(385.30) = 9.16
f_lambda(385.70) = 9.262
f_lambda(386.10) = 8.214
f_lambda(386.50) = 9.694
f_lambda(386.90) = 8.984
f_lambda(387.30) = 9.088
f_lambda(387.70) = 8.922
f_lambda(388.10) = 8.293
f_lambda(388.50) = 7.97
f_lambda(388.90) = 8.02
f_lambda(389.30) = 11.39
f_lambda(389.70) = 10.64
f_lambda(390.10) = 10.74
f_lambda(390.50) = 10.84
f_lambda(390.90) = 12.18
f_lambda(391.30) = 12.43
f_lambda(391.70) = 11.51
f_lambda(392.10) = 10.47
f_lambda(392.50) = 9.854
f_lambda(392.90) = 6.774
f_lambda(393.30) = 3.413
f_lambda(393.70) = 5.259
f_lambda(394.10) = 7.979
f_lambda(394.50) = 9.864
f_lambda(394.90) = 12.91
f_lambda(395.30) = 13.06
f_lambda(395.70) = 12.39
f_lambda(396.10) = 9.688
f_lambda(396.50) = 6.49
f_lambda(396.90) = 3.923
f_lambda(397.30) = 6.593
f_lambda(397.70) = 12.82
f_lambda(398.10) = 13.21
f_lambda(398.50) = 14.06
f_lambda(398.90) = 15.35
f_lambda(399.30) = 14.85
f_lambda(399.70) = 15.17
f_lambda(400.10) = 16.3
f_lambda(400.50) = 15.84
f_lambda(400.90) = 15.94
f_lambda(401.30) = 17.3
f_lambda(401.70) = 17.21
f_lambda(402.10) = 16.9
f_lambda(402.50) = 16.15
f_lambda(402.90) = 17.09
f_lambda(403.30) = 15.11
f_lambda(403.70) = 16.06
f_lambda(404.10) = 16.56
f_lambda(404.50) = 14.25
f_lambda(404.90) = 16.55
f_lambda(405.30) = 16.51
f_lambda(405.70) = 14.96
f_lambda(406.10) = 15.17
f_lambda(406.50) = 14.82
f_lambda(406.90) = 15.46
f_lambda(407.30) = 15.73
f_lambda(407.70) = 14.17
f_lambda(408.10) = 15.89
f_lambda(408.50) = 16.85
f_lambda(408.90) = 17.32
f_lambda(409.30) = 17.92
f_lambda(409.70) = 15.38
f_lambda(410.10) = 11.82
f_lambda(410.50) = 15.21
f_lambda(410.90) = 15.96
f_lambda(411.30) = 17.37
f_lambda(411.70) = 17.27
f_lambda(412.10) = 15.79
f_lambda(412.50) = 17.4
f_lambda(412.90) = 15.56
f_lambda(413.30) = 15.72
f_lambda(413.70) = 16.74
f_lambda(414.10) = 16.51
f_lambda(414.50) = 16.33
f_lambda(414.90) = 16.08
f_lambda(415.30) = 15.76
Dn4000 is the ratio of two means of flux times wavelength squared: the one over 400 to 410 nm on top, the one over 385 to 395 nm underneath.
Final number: 1.85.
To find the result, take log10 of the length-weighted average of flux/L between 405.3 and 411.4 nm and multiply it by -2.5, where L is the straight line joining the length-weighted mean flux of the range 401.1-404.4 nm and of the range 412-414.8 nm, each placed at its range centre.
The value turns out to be 0.05 mag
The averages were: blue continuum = 16.5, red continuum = 16.3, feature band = 15.6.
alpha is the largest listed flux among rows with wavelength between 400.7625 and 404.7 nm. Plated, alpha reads 17.3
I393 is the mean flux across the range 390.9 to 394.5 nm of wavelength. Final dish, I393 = 8.75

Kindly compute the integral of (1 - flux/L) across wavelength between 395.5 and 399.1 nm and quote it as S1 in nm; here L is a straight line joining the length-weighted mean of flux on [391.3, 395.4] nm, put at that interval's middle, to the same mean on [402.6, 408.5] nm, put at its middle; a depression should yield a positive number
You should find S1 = 0.27 nm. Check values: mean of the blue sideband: 9.17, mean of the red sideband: 15.6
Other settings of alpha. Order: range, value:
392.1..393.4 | 10.47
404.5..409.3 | 17.92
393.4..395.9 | 13.06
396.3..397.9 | 12.82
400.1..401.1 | 16.3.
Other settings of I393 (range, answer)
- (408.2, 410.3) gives 15.9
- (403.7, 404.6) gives 15.7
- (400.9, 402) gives 17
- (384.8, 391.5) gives 9.73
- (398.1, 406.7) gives 15.8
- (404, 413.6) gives 15.8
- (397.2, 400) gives 13.5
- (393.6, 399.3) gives 10.5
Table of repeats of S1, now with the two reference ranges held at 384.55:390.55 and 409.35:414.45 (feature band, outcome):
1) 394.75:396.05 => -0.11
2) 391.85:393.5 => 0.45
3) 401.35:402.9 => -0.42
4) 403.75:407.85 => -0.34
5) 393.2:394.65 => 0.57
